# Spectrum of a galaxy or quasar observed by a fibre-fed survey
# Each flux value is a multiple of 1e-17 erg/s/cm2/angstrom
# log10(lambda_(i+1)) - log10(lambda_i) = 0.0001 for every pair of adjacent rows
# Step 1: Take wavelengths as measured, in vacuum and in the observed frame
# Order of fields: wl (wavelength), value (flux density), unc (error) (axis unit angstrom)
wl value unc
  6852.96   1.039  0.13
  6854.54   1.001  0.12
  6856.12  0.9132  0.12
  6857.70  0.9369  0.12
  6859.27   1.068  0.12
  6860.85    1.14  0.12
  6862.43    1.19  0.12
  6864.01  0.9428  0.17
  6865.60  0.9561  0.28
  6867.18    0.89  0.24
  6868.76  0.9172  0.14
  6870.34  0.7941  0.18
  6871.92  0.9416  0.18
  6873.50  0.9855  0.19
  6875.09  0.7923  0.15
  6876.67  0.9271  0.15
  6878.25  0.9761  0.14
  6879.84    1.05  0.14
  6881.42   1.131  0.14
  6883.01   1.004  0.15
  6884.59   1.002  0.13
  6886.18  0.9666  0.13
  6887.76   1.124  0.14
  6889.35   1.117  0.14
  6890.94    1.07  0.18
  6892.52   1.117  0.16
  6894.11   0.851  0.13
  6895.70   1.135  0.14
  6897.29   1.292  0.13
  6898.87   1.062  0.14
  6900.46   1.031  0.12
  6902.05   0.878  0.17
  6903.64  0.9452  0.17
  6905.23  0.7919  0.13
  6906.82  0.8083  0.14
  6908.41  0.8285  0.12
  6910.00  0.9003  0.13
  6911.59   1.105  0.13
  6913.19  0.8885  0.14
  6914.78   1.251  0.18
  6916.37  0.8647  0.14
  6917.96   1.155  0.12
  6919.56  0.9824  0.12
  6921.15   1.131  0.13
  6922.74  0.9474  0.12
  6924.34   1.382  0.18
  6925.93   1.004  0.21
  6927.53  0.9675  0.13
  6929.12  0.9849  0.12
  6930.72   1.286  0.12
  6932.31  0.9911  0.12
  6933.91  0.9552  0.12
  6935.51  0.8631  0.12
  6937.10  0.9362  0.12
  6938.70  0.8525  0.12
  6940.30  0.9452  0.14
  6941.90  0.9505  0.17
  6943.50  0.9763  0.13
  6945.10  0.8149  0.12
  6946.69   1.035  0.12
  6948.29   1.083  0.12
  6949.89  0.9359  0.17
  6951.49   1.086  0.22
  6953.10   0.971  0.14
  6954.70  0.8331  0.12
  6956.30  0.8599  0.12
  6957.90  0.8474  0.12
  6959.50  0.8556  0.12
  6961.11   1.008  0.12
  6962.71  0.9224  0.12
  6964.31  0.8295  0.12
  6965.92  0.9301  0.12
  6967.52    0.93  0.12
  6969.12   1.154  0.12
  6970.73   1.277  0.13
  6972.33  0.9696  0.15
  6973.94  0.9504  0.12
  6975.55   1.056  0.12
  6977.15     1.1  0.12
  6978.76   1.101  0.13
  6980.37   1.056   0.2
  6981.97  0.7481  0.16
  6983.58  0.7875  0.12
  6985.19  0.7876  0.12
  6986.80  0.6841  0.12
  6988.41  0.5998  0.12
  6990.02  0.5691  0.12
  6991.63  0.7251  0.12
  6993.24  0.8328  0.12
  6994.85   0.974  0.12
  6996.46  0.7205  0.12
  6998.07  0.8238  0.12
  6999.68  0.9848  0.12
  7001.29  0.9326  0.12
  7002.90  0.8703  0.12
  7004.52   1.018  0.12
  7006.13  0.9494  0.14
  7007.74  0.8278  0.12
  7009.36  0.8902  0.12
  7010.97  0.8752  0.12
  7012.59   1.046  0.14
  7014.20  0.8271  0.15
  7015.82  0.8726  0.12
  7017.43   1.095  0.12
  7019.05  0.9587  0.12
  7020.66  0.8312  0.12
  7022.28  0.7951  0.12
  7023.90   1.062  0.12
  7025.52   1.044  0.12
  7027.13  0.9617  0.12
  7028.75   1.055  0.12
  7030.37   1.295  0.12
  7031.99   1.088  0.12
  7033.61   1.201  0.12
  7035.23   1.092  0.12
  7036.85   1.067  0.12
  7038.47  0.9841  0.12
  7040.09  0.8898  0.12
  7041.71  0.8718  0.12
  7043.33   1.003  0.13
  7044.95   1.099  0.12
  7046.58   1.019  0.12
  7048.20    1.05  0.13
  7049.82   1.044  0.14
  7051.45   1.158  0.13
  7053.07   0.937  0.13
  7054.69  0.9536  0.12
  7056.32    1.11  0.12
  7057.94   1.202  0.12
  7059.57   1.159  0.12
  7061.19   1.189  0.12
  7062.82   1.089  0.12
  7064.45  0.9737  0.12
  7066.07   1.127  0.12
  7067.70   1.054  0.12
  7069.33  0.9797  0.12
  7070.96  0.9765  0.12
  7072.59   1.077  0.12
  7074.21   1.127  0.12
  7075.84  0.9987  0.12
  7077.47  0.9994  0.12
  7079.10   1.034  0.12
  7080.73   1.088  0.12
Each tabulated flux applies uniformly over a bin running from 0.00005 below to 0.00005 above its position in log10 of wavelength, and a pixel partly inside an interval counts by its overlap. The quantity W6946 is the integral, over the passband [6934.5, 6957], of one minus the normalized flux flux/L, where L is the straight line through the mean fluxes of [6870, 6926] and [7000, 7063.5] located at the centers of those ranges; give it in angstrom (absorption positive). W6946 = 1.56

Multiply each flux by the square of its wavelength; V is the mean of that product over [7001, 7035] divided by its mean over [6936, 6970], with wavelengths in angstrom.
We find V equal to 1.06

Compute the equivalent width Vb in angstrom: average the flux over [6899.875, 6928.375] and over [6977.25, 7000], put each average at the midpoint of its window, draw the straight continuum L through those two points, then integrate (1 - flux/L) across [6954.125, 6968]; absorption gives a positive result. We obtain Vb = -0.1 angstrom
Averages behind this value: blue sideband 0.992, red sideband 0.819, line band 0.891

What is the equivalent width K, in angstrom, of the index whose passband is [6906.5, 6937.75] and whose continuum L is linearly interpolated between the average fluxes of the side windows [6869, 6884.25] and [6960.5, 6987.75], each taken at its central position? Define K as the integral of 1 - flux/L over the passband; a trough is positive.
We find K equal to -1.9 angstrom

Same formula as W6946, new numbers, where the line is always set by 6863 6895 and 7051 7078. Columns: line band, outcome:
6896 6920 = 0.10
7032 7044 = 0.37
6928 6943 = 0.47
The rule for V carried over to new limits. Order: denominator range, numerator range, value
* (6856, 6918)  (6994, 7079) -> 1.06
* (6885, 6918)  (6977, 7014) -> 0.88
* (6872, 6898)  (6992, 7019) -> 0.91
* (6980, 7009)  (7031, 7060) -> 1.29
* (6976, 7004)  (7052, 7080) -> 1.28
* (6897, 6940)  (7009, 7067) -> 1.06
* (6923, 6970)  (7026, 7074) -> 1.12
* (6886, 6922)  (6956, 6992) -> 0.91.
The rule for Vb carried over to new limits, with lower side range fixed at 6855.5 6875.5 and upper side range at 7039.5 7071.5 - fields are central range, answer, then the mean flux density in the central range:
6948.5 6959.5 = 0.8 angstrom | 0.926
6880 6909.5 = -1.0 angstrom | 1.01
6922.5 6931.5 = -1.0 angstrom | 1.1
